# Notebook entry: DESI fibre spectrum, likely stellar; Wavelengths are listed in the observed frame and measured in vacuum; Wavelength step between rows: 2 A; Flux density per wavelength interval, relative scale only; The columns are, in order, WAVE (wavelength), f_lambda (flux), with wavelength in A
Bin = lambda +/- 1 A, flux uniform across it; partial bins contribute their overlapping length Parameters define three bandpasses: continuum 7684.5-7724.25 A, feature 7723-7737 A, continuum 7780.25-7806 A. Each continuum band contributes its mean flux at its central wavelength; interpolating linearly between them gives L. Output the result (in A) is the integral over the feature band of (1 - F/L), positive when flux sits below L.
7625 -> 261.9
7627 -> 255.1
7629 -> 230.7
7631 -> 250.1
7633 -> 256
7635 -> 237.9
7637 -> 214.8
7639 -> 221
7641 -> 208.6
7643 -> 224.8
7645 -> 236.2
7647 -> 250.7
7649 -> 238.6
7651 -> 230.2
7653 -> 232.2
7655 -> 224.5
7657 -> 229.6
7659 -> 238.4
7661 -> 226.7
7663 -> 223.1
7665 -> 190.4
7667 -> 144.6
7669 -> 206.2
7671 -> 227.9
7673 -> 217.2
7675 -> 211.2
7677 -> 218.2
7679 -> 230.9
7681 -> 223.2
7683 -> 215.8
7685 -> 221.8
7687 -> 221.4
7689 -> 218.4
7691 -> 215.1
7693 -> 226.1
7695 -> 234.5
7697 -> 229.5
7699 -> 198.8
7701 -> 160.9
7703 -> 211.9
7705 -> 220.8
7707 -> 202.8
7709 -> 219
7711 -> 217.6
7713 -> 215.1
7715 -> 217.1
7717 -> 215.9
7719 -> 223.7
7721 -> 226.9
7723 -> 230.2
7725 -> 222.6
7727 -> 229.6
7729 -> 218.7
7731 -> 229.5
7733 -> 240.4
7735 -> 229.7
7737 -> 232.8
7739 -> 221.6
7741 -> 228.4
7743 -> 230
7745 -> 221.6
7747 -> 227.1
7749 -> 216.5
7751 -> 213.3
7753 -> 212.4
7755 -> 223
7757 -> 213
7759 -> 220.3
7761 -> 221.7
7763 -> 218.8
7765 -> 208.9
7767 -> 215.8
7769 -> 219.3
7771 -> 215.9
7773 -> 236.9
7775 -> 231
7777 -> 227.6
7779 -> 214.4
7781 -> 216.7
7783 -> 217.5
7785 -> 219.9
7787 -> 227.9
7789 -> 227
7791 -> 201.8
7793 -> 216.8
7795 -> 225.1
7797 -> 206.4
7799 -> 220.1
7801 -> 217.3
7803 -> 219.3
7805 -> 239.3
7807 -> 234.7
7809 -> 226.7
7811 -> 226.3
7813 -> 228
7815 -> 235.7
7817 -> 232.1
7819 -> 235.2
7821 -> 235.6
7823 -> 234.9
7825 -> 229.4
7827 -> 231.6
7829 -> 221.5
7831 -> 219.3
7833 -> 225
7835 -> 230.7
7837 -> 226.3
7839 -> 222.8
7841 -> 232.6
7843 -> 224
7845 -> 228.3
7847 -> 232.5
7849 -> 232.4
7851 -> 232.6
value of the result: -0.7 A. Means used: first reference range 216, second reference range 220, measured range 229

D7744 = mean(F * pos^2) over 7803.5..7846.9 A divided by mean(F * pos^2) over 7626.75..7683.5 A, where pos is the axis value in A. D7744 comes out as 1.07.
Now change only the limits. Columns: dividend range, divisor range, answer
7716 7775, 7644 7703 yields 1.04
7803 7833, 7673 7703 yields 1.10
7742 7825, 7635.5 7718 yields 1.05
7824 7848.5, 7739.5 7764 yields 1.05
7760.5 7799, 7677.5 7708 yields 1.04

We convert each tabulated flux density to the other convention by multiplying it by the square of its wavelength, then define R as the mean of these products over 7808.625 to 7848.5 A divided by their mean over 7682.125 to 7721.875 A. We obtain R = 1.10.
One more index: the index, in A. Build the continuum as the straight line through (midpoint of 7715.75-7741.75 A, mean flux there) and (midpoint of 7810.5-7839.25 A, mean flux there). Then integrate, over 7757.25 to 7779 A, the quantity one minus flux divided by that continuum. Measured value 0.6 A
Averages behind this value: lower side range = 227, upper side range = 229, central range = 221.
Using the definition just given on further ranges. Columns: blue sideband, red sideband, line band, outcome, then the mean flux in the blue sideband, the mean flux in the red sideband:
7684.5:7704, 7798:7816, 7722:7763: -0.8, 214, 227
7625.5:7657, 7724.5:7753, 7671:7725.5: 2.8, 234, 225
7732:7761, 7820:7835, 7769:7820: 0.6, 224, 228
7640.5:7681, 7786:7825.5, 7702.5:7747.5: 0.0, 221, 226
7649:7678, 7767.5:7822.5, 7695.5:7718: 0.9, 217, 224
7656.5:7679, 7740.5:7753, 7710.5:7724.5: -0.2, 213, 222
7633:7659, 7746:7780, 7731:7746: -0.5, 230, 220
